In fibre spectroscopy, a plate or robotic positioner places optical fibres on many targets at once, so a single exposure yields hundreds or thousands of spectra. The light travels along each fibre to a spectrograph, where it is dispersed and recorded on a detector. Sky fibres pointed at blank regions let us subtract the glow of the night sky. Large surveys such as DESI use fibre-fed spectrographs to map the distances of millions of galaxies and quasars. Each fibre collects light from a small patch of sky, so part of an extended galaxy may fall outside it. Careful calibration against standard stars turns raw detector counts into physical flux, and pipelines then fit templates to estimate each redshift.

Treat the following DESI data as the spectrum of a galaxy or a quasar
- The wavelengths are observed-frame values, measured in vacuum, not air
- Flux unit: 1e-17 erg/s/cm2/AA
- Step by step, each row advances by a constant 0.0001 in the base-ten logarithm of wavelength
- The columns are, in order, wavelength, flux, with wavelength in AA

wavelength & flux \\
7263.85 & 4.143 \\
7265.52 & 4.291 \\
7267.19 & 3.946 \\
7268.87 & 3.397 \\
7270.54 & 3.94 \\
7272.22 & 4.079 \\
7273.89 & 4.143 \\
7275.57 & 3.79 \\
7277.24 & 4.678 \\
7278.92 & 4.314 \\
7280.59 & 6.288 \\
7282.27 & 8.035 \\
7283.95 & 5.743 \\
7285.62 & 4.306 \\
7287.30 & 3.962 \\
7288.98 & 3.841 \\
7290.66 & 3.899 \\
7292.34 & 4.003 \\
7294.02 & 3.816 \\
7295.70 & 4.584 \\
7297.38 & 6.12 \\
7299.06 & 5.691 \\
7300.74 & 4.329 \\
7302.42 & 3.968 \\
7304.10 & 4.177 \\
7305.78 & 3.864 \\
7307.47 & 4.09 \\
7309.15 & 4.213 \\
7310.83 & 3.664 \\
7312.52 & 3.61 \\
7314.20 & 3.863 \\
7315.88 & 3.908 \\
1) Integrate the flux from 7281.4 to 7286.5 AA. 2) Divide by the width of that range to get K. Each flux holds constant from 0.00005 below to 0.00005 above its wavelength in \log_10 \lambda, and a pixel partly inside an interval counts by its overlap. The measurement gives 6.01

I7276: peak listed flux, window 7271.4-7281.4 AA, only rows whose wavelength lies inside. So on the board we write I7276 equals 6.288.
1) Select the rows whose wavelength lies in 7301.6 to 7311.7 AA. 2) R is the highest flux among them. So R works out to 4.213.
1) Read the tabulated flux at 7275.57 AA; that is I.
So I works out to 3.79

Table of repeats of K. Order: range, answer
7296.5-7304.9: 4.86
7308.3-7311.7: 3.94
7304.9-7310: 4.06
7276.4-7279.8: 4.53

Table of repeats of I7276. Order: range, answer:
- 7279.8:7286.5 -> 8.035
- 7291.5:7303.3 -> 6.12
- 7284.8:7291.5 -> 4.306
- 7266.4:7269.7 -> 3.946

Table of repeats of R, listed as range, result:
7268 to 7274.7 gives 4.143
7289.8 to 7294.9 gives 4.003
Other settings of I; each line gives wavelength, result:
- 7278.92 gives 4.314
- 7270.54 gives 3.94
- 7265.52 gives 4.291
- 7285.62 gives 4.306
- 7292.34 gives 4.003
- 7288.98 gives 3.841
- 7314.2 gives 3.863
